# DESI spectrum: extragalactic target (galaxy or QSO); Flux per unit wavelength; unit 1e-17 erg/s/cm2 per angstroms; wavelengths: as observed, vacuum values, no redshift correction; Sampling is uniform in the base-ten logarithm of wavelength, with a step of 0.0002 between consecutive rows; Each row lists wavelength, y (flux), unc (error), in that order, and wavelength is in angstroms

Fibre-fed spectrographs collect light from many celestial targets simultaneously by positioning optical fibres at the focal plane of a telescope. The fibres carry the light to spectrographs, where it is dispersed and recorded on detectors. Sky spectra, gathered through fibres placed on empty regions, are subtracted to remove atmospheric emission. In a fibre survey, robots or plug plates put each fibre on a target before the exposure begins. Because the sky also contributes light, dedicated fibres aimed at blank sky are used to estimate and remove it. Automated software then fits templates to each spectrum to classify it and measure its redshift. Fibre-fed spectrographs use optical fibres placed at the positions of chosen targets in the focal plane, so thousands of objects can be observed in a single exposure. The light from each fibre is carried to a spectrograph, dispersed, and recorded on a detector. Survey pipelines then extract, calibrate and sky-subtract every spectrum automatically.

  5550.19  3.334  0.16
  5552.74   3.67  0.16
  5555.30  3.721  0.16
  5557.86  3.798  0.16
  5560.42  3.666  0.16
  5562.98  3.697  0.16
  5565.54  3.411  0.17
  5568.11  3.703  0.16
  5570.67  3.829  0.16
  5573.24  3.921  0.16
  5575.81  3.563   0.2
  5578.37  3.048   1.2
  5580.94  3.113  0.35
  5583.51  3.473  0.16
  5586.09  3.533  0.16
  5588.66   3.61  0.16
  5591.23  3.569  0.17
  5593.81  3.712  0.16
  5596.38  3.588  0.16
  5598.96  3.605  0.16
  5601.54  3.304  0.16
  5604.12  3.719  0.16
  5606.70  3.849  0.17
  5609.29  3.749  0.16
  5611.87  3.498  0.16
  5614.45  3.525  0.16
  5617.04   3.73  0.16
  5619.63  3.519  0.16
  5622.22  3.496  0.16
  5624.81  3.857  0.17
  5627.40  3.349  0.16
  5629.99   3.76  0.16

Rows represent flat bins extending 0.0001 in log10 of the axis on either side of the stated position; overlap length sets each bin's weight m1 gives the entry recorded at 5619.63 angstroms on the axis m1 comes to 3.519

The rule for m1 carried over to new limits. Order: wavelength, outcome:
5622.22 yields 3.496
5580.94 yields 3.113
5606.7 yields 3.849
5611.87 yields 3.498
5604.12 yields 3.719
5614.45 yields 3.525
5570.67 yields 3.829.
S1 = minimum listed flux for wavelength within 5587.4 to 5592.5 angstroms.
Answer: 3.569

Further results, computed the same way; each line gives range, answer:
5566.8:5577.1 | 3.563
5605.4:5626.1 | 3.496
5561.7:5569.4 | 3.411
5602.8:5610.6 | 3.719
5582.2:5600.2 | 3.473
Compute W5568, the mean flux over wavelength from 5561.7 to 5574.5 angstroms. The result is 3.71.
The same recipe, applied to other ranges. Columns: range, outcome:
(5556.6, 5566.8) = 3.64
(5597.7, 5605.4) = 3.54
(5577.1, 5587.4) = 3.29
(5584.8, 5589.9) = 3.57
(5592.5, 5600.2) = 3.63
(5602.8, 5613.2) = 3.7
